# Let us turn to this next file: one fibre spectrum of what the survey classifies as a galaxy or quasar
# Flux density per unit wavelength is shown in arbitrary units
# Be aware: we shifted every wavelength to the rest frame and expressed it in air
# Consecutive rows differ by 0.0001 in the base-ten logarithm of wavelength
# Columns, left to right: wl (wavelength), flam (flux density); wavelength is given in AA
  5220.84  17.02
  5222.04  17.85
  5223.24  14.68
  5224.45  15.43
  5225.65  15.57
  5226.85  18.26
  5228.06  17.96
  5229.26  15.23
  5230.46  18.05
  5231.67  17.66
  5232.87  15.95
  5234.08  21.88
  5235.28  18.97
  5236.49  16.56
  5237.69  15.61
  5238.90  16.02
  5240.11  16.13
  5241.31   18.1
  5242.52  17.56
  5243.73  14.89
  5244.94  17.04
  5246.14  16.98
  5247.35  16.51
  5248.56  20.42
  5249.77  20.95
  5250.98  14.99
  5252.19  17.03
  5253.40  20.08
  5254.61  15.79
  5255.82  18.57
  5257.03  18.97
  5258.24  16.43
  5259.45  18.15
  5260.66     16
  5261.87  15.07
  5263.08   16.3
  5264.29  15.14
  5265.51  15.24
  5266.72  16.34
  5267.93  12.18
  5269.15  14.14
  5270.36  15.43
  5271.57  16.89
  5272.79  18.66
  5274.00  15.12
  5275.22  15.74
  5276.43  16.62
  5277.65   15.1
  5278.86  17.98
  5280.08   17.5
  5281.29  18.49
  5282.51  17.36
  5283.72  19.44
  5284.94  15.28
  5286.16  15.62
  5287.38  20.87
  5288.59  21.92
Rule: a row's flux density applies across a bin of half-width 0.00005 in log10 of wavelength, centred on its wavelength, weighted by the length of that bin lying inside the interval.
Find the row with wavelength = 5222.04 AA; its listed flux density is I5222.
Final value 17.85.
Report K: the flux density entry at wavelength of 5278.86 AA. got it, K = 17.98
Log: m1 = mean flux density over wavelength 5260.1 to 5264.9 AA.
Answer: 15.6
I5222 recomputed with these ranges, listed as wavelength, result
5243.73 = 14.89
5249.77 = 20.95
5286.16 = 15.62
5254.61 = 15.79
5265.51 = 15.24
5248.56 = 20.42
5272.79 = 18.66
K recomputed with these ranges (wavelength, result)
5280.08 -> 17.5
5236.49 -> 16.56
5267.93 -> 12.18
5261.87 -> 15.07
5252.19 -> 17.03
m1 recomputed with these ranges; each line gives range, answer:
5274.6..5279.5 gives 16.3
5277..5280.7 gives 16.9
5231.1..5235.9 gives 18.6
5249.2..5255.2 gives 17.7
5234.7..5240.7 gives 16.6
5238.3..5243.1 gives 17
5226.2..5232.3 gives 17.4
